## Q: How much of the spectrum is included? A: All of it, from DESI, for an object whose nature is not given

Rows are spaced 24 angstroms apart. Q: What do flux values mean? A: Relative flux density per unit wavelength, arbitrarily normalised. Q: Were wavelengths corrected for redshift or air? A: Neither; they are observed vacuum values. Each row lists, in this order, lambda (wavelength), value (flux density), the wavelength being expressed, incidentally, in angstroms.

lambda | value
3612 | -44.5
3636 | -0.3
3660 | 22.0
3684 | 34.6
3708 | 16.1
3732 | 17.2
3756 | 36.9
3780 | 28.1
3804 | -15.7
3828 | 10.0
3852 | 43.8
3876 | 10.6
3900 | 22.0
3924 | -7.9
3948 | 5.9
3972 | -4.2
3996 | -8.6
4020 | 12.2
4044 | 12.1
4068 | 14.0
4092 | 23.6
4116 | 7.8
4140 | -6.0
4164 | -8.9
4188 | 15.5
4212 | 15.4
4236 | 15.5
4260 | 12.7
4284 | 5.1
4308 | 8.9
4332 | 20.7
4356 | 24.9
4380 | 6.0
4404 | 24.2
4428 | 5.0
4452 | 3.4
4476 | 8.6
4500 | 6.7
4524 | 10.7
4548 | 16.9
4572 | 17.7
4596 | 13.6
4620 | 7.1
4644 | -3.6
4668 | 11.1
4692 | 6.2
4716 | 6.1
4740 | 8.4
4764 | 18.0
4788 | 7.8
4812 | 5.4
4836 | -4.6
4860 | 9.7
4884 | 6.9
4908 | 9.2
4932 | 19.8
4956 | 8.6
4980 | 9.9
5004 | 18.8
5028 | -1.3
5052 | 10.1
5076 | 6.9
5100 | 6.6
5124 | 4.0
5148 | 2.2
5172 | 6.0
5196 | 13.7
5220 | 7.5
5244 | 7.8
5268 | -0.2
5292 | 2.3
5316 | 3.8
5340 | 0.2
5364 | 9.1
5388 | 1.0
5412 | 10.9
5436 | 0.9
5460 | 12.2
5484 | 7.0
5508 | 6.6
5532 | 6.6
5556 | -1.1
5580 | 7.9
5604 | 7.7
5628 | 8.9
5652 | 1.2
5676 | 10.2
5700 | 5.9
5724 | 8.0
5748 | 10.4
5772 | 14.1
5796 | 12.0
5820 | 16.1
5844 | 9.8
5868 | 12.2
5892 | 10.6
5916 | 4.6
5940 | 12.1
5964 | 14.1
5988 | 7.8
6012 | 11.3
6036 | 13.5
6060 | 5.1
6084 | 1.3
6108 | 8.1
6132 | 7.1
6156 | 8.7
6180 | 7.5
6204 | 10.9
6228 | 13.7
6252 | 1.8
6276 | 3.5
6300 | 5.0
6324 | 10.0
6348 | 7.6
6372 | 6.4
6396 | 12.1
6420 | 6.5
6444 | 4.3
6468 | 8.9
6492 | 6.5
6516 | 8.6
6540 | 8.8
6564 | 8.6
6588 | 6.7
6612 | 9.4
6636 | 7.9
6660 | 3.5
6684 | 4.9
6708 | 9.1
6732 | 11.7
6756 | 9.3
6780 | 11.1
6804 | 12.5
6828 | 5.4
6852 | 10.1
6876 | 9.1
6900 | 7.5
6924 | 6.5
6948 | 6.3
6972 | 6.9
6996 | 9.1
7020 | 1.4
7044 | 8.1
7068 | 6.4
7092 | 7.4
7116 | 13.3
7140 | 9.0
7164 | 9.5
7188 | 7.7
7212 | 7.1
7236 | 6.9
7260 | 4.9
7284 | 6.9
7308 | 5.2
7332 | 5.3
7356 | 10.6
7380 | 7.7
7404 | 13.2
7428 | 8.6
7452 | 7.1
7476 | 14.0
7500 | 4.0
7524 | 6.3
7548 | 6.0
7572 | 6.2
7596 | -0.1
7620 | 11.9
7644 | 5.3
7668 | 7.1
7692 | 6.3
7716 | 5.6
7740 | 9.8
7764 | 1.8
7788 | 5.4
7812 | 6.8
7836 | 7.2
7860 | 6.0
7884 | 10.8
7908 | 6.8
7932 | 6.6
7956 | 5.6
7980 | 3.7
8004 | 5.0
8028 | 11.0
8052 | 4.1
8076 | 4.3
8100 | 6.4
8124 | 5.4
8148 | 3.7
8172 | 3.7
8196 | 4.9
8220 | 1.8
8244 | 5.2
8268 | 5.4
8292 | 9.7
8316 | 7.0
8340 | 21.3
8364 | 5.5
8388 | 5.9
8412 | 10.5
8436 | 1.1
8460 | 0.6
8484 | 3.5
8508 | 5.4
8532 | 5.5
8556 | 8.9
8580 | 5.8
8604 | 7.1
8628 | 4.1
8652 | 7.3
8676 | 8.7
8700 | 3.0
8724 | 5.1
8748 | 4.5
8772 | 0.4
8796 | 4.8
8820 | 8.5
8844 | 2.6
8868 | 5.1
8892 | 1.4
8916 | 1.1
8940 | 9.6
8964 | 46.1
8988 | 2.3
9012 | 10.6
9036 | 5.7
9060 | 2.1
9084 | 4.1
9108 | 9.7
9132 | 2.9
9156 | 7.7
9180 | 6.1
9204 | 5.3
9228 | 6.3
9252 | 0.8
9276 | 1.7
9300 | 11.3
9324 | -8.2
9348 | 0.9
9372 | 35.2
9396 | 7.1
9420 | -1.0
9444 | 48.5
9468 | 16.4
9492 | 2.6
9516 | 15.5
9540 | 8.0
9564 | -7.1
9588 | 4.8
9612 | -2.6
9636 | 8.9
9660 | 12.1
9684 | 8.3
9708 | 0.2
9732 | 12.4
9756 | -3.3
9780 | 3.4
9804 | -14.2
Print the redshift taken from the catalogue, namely 0.419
